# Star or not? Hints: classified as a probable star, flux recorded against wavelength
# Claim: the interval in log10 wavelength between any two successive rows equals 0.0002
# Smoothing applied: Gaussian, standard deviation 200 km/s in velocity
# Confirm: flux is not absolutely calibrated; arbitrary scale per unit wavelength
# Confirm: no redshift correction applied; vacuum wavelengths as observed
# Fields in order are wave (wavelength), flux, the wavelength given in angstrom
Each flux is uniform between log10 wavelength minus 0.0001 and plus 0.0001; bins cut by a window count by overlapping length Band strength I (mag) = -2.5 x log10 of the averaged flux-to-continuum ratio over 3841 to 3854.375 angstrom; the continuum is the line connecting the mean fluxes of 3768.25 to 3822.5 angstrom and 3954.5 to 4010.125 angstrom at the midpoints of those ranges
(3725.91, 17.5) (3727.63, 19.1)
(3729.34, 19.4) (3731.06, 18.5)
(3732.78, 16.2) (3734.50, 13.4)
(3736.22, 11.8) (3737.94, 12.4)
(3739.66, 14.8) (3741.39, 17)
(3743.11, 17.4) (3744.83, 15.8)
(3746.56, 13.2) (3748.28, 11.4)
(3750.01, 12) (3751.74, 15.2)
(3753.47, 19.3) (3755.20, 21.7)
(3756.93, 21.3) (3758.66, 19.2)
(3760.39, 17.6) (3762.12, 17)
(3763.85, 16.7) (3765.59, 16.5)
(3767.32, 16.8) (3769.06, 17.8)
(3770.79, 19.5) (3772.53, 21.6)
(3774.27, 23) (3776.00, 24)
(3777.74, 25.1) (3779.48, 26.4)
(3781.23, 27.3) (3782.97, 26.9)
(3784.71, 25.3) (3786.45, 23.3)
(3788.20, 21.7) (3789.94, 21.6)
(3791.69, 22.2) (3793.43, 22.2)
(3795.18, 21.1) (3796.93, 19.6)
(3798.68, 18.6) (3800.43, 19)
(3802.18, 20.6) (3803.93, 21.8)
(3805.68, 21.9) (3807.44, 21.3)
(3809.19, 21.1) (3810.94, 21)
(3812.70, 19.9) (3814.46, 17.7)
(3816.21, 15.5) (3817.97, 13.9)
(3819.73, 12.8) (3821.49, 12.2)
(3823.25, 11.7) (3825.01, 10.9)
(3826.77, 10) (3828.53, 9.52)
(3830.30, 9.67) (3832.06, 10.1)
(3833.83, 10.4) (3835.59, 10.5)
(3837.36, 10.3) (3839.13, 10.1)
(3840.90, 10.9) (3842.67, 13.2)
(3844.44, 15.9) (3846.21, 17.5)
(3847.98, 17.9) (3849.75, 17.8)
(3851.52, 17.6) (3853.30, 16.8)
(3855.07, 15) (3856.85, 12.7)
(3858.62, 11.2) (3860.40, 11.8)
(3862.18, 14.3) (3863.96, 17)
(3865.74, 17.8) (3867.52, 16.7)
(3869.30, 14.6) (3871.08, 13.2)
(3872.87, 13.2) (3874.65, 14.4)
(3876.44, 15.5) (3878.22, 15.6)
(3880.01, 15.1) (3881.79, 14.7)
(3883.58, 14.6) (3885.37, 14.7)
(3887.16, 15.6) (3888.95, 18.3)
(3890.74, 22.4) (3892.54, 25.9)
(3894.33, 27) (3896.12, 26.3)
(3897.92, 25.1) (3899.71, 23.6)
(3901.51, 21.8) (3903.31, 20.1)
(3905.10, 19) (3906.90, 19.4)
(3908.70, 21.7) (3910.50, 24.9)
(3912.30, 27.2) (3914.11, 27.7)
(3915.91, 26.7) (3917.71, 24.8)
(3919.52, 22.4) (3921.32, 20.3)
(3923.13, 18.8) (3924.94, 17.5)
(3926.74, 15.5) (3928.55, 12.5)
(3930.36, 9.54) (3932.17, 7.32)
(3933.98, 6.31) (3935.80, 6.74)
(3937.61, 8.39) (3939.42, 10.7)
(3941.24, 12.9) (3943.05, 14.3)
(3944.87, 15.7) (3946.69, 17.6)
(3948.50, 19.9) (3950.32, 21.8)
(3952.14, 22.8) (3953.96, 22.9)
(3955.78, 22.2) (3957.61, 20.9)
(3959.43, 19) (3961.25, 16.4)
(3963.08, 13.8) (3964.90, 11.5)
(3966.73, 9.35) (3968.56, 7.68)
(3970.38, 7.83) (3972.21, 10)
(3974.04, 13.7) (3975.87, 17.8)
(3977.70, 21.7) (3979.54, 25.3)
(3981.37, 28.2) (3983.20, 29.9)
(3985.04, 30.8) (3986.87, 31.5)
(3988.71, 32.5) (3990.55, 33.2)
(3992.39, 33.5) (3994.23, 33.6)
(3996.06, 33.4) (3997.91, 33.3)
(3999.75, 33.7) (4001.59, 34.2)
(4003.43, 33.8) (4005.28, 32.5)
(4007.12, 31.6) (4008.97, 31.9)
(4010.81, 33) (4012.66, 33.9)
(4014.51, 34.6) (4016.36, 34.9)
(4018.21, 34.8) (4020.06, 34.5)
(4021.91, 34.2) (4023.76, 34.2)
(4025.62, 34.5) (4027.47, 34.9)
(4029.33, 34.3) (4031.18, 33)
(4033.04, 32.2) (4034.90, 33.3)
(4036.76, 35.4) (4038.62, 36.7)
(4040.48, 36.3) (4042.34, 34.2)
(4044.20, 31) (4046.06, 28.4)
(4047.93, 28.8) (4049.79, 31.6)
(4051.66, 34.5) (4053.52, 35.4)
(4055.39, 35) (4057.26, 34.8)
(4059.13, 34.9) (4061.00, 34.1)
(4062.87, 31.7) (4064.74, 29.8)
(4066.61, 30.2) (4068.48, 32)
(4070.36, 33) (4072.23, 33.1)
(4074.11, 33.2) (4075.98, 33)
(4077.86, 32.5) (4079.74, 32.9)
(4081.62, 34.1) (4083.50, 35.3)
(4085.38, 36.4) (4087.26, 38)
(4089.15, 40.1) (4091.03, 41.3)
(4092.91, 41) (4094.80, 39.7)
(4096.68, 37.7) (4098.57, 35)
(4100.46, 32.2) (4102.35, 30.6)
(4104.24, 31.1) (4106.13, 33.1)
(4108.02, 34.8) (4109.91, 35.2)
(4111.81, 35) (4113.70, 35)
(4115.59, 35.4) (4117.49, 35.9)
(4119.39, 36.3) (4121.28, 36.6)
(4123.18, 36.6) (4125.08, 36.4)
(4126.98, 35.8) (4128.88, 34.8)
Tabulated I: 0.32 mag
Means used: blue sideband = 20.8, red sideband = 24.5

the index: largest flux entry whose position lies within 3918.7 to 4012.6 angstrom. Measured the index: 34.2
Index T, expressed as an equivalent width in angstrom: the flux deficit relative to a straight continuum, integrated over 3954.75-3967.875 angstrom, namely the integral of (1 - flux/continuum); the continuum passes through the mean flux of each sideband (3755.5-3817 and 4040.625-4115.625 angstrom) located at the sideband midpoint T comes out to 5.8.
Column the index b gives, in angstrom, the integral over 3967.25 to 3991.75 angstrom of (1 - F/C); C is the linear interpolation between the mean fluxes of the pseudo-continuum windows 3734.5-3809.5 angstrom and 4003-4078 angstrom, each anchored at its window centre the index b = 6.5 angstrom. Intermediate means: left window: 19.5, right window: 33.3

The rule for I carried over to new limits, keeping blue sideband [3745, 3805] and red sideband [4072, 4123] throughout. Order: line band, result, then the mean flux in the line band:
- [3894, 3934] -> 0.29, 20.4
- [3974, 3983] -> 0.29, 22.8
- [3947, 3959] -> 0.31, 21.4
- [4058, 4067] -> 0.05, 32.3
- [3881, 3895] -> 0.32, 19.1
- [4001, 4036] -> -0.07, 33.7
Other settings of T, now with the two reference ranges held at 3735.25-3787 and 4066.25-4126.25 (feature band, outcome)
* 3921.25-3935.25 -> 7.29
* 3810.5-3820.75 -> 2.36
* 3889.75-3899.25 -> 0.06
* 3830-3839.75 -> 5.32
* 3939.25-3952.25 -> 5.09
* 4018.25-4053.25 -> -1.45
